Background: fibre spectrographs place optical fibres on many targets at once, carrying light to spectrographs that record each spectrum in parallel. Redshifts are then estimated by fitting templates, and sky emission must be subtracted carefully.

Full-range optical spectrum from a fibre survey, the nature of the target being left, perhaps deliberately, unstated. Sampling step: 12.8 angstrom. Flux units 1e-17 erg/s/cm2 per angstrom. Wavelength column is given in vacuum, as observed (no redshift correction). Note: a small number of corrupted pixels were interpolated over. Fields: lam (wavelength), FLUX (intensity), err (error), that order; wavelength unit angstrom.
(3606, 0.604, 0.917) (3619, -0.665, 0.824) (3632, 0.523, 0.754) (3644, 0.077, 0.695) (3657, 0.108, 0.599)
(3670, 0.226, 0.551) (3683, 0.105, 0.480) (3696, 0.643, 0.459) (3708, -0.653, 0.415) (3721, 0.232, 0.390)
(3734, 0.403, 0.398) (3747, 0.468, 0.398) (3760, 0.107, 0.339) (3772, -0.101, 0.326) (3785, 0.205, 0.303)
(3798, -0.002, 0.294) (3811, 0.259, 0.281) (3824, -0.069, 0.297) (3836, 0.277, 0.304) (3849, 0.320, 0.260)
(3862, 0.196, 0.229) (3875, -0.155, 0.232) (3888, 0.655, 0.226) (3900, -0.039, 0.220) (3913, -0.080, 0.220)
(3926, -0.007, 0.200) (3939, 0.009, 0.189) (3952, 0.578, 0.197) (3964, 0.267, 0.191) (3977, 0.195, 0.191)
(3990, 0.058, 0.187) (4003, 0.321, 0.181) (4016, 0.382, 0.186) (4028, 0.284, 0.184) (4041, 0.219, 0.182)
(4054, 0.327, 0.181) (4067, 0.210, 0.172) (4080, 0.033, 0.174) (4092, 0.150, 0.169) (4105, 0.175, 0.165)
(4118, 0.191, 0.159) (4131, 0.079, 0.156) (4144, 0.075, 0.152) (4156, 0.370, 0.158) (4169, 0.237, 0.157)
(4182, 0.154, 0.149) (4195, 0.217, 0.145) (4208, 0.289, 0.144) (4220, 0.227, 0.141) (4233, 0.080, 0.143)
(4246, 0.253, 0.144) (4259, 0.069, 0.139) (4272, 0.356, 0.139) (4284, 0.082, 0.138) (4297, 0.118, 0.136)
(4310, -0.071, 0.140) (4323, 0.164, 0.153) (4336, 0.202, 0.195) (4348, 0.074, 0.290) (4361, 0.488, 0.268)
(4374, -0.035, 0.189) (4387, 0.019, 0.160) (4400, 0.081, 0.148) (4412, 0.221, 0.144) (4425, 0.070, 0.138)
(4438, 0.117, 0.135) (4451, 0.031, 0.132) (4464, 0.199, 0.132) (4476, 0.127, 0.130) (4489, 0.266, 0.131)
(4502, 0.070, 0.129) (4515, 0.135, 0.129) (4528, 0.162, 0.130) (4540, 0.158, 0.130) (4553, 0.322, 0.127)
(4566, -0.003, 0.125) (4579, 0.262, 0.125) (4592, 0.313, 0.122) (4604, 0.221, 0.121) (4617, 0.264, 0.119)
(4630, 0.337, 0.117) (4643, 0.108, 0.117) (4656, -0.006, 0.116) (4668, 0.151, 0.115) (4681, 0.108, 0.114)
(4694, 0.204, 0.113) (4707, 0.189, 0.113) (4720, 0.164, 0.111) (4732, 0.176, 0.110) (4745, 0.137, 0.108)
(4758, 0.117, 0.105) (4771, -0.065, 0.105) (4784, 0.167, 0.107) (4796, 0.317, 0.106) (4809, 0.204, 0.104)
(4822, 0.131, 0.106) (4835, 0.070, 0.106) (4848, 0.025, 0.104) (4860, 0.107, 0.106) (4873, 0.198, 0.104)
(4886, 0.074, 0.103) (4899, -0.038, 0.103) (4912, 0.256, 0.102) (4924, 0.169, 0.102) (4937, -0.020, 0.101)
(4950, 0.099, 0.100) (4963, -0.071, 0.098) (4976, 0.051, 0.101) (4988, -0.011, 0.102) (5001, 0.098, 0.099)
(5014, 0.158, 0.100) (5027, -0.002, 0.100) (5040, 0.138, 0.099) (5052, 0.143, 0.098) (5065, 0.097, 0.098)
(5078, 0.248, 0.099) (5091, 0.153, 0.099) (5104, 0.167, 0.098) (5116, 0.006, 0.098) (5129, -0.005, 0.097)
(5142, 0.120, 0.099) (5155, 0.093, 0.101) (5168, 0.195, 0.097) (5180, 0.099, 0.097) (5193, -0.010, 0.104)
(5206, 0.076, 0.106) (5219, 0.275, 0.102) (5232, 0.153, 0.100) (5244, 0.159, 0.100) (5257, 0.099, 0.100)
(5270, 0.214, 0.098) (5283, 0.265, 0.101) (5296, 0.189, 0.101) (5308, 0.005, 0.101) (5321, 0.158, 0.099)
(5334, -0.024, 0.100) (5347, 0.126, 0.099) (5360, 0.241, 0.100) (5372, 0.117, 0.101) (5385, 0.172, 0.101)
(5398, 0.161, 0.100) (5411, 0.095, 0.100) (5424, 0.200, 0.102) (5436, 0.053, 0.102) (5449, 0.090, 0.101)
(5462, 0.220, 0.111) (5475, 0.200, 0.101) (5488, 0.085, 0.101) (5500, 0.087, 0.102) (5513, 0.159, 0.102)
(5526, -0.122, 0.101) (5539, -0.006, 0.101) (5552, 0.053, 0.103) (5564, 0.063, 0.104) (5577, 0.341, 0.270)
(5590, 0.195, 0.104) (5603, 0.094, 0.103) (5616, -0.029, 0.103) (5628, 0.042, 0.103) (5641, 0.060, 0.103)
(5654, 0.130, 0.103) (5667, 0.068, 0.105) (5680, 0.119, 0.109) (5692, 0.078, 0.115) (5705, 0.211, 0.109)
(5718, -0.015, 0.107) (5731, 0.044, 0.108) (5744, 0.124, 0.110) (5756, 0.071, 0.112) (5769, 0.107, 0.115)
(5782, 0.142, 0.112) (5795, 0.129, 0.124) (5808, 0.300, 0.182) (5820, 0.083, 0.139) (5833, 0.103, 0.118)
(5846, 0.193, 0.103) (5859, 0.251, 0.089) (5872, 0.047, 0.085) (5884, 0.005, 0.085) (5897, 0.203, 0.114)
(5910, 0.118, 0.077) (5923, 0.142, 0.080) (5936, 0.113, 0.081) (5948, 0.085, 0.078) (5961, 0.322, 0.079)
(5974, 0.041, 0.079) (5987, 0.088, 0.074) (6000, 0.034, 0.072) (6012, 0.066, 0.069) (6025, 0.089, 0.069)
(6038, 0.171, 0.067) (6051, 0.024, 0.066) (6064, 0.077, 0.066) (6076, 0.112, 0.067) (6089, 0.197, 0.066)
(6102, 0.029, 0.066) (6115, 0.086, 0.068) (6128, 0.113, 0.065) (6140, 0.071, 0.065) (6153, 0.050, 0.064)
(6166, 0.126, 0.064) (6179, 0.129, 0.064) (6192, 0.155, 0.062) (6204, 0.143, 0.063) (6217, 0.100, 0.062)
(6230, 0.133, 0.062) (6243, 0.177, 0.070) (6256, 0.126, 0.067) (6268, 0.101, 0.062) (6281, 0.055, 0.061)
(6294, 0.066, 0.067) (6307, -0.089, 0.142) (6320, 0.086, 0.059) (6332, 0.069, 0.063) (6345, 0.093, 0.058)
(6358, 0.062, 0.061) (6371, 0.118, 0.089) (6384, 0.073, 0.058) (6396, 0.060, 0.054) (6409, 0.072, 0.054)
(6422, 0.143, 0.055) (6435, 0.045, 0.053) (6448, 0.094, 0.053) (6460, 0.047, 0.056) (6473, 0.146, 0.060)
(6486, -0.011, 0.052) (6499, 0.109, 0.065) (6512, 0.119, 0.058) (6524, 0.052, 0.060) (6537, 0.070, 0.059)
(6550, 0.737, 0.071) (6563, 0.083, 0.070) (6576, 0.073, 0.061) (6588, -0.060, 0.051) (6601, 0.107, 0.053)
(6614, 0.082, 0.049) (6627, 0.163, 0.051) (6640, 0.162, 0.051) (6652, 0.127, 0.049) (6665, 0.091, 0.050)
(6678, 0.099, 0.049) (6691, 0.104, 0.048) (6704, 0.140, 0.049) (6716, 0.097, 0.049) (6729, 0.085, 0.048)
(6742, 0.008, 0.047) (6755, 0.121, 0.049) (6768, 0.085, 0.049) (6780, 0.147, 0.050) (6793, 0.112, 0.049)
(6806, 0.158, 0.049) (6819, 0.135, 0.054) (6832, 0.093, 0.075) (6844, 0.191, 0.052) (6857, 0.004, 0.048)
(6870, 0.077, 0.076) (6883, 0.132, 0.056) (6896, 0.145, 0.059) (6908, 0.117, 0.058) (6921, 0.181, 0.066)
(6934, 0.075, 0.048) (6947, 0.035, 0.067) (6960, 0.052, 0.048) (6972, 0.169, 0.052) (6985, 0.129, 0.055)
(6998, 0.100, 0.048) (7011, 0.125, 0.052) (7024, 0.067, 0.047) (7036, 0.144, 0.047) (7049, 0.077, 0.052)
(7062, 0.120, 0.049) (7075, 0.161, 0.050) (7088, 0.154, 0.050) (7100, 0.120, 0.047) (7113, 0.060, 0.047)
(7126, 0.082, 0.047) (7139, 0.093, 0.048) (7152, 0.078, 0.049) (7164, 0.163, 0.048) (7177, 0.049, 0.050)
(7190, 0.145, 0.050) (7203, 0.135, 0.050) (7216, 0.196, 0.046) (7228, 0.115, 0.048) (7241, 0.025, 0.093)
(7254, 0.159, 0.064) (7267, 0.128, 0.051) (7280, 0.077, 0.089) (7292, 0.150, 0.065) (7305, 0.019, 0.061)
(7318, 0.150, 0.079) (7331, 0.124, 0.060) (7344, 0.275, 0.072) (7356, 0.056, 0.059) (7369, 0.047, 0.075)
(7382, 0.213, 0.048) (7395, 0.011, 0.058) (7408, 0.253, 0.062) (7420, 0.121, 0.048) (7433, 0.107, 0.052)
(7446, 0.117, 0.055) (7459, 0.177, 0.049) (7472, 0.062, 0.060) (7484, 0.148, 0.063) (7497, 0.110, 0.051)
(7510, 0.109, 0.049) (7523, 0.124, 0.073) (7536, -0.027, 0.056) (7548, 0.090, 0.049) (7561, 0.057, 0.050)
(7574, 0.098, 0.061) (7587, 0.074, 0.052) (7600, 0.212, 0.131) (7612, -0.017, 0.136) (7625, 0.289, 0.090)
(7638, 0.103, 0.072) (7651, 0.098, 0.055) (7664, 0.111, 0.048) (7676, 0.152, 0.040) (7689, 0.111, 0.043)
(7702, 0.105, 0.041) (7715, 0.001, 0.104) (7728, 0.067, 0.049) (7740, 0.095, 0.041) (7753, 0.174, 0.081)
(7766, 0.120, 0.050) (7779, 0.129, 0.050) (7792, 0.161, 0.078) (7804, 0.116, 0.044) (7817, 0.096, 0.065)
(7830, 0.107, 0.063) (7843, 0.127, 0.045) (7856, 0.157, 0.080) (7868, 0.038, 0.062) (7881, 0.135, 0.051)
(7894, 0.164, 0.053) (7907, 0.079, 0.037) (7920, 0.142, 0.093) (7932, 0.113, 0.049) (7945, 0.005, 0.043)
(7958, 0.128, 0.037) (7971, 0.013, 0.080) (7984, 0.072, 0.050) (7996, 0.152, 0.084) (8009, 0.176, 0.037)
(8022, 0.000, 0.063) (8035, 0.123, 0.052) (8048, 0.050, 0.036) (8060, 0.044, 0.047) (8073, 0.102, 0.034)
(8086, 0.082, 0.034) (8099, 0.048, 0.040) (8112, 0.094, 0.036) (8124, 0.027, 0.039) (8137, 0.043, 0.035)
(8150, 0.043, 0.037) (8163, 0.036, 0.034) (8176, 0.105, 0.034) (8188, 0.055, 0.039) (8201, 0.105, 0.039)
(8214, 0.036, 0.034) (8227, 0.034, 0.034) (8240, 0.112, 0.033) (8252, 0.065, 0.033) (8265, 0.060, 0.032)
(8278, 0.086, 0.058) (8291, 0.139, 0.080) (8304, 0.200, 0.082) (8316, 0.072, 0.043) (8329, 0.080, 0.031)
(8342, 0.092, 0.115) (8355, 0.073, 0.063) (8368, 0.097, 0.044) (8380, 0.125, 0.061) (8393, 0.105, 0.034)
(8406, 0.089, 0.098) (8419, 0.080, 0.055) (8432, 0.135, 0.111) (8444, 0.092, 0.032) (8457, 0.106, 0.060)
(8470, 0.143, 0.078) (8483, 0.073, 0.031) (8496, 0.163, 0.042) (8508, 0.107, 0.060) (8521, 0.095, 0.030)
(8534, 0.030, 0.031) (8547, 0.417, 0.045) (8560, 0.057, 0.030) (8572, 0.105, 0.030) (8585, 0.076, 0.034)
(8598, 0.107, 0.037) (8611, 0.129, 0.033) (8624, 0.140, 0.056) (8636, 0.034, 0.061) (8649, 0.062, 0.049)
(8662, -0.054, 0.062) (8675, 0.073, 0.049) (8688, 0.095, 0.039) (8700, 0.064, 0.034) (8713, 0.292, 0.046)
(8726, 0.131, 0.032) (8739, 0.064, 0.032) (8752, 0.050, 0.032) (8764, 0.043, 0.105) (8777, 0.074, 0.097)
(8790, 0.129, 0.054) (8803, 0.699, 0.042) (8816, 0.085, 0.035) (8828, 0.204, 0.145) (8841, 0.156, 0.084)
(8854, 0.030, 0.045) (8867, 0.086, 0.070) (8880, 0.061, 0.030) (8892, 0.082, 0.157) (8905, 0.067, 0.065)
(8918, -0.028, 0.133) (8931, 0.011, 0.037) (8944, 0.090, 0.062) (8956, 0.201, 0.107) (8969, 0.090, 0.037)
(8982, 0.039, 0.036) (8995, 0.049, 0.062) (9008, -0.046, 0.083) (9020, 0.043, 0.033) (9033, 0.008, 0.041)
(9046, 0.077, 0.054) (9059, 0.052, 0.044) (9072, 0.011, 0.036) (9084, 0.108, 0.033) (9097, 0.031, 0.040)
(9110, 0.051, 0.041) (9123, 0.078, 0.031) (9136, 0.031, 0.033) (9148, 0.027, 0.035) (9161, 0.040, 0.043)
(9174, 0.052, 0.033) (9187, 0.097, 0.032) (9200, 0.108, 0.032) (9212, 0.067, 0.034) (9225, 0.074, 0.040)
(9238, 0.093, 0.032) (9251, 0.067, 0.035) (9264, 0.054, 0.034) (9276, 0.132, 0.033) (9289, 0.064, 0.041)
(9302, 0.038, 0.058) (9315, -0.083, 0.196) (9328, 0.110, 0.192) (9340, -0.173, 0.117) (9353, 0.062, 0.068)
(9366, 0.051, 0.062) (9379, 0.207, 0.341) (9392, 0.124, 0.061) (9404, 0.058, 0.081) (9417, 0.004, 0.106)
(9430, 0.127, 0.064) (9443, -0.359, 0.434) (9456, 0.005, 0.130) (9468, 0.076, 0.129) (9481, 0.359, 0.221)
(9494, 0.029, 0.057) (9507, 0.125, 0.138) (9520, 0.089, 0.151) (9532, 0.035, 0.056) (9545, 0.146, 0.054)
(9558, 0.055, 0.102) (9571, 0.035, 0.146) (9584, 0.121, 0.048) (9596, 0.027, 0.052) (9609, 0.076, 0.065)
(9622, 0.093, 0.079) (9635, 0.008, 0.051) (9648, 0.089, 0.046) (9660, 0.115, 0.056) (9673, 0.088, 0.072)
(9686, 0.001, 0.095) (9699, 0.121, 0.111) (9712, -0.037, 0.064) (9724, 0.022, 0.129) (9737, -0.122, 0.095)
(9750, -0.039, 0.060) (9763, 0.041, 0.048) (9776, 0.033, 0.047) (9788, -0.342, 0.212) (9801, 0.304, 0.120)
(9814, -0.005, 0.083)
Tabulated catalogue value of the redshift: 0.76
